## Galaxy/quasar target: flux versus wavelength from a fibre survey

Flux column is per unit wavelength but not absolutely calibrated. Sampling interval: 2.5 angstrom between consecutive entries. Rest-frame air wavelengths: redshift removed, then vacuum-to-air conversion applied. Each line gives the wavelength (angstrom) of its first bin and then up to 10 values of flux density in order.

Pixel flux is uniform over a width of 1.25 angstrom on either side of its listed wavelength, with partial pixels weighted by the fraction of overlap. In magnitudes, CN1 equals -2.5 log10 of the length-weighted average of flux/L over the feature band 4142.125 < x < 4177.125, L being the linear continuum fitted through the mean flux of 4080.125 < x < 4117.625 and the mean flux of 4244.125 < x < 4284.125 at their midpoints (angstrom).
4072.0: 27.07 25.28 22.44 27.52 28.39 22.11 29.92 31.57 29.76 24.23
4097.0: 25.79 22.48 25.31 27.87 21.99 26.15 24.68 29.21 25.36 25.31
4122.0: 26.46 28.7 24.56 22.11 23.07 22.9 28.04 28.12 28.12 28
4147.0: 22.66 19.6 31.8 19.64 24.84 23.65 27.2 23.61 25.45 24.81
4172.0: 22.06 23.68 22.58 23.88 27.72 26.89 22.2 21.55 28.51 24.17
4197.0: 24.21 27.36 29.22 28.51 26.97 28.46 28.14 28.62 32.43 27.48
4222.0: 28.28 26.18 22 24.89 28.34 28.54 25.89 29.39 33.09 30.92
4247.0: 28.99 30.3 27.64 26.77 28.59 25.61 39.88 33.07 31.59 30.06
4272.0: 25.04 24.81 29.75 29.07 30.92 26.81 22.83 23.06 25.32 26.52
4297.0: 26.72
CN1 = 0.13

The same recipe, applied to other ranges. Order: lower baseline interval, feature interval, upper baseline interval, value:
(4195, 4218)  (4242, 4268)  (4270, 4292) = -0.127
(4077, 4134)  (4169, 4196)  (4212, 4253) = 0.127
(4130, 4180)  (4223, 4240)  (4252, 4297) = 0.022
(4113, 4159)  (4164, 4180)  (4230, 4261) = 0.120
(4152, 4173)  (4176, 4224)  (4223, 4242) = -0.039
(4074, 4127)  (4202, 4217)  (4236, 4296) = -0.032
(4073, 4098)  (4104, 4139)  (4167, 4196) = 0.016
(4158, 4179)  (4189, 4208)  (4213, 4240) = -0.027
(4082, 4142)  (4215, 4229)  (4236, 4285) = 0.052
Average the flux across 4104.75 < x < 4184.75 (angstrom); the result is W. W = 25.1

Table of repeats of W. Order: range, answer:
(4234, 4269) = 30.1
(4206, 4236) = 27.5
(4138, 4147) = 27.3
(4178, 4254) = 27.3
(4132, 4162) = 25.2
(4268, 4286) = 28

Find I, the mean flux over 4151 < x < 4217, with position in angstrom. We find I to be 25.7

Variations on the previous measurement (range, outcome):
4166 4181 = 23.8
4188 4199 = 24.7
